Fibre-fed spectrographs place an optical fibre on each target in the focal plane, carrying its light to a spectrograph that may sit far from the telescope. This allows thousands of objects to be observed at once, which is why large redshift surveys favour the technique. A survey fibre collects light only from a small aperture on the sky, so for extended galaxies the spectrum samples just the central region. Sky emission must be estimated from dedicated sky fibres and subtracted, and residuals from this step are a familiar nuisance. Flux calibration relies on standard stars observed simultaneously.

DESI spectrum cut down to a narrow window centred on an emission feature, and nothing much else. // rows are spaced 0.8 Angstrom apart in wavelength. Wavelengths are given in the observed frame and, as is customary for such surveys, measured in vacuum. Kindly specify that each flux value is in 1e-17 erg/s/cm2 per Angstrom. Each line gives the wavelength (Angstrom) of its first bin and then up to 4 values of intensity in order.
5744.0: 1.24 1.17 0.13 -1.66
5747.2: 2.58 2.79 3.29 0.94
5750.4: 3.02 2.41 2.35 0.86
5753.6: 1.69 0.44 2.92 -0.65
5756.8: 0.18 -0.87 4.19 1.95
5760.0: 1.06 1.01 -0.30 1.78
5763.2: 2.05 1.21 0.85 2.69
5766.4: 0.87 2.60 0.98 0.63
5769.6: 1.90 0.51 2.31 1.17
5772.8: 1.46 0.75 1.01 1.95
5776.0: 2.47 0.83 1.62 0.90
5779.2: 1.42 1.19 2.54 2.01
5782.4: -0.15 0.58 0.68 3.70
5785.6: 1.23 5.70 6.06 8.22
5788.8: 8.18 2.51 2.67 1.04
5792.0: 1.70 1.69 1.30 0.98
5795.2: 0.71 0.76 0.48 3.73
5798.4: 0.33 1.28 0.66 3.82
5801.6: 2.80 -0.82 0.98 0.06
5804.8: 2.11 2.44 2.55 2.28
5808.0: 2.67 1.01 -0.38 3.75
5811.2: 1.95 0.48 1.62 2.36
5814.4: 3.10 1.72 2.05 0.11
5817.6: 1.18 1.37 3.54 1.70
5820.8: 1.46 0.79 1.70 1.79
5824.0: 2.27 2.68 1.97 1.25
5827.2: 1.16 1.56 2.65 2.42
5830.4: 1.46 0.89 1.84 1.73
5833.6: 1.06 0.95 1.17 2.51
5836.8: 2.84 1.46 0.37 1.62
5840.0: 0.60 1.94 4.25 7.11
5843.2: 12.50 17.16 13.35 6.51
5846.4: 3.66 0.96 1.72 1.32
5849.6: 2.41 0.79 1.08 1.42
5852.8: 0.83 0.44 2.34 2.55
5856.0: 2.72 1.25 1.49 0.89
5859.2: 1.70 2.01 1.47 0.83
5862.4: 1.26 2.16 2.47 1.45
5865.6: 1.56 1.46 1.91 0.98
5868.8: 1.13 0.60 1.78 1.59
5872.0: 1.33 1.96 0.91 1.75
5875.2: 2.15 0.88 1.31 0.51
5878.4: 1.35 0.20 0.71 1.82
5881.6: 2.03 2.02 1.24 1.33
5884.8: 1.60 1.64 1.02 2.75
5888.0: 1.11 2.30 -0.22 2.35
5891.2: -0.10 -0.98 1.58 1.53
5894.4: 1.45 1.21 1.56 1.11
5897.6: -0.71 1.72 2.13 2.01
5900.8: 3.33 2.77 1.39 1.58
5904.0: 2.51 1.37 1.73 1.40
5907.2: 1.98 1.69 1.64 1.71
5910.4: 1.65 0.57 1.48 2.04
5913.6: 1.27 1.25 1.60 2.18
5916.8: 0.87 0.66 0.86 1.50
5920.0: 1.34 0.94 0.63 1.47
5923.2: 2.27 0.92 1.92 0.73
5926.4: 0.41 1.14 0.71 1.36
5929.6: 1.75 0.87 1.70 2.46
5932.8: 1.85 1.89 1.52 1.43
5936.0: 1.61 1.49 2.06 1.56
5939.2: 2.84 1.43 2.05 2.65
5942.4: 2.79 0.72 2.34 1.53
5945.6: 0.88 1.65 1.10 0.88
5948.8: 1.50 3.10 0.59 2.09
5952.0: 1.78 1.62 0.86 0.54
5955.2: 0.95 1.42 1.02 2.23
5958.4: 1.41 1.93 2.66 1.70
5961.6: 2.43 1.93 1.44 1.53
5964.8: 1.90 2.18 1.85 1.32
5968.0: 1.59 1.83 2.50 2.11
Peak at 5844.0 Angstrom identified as [O III] 5007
